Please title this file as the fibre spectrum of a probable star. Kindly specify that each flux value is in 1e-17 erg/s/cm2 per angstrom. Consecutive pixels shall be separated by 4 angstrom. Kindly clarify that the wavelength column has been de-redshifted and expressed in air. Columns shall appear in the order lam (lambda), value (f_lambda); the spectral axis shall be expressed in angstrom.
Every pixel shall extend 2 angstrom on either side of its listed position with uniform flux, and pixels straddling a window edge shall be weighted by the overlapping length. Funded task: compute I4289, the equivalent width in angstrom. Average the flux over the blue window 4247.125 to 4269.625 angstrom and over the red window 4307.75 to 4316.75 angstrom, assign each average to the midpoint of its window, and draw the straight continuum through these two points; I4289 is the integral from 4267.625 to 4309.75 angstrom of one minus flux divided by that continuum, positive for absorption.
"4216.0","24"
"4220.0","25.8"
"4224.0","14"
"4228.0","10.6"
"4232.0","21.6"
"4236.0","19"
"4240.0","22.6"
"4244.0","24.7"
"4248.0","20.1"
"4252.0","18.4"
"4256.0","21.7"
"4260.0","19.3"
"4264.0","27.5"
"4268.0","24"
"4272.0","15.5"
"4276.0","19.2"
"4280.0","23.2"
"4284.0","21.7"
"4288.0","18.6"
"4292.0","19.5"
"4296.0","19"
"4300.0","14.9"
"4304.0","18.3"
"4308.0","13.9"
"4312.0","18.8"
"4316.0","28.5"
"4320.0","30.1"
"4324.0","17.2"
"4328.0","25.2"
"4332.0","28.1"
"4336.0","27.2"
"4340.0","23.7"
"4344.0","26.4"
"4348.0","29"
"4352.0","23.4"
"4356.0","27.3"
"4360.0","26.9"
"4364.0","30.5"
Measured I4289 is 4.8 angstrom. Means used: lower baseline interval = 21.9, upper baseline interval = 20.5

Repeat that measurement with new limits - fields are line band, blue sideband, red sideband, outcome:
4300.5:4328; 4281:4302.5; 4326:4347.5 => 2.0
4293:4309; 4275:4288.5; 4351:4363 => 3.9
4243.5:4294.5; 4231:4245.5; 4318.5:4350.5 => 4.9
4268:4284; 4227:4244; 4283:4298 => -0.5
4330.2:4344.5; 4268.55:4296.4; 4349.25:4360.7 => -1.1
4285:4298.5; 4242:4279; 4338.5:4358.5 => 2.3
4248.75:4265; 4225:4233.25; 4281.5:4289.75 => -3.1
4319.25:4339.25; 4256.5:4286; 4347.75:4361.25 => -0.2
